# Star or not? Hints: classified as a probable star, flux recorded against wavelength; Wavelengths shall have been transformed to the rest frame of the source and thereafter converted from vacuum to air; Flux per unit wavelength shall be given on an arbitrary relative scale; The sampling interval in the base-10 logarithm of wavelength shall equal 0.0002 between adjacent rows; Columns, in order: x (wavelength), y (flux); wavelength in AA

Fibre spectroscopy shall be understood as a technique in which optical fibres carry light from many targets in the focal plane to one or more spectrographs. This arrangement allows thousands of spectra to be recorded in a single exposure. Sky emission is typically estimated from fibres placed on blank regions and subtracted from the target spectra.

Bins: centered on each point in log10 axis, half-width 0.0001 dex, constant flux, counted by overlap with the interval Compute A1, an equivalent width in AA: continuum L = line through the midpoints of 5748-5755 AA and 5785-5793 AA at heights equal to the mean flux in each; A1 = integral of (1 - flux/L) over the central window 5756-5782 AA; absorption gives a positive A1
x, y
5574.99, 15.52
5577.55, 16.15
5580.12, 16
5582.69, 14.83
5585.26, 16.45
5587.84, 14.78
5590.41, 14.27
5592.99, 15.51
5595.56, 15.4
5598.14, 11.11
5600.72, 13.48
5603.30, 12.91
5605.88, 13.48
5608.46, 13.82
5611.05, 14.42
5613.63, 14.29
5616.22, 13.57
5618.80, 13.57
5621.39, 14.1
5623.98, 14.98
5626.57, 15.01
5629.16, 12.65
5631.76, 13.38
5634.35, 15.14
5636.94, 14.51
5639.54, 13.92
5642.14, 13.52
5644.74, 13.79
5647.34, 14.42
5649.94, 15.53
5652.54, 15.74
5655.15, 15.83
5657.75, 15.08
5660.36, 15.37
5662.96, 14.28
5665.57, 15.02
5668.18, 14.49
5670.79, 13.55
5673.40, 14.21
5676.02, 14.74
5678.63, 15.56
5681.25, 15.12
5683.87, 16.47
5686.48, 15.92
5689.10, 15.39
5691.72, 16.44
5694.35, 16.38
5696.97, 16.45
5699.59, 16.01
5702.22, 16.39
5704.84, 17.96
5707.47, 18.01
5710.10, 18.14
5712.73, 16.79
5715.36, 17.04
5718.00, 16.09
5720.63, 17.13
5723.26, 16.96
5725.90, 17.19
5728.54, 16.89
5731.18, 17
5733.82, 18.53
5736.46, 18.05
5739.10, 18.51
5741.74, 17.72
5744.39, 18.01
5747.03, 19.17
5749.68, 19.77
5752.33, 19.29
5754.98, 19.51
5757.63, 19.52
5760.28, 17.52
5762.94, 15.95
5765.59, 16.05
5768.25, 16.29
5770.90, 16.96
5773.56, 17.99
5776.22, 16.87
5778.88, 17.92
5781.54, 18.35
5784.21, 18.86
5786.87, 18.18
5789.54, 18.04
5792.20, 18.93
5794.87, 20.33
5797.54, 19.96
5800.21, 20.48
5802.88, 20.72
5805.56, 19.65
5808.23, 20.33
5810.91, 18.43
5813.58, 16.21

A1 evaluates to 2.25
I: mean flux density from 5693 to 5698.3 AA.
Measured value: 16.4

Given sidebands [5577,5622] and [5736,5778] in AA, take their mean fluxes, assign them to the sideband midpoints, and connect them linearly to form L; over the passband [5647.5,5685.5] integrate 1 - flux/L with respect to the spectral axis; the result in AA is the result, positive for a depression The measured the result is 1.9 AA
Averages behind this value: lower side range 14.3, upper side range 17.9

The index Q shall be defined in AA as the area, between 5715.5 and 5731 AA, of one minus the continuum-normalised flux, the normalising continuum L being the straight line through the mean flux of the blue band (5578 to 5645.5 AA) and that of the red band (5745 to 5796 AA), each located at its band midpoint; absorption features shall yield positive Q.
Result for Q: 0.1 AA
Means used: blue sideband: 14.2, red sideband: 18.2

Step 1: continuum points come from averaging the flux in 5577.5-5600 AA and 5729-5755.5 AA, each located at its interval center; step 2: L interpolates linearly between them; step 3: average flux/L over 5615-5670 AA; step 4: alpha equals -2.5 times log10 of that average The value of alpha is 0.12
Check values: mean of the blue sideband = 14.8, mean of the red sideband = 18.5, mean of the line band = 14.5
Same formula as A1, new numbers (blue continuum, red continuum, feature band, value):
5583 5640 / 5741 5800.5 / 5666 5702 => 1.3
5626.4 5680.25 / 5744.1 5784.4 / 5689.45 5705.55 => -0.6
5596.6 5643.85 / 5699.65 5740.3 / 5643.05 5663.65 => -0.1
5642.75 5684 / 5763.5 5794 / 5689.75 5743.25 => -3.3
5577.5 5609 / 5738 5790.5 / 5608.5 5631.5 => 1.5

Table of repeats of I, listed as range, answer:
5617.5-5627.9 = 14.4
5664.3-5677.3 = 14.4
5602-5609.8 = 13.4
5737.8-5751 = 18.6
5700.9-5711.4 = 17.6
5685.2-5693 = 15.9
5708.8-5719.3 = 17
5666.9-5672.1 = 14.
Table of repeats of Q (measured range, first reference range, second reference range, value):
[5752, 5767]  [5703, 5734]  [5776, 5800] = 0.2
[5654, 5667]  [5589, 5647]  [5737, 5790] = 0.0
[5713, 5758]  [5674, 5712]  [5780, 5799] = -1.2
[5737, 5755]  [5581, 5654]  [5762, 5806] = -1.4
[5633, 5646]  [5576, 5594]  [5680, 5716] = 1.5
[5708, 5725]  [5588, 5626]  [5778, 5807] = 0.0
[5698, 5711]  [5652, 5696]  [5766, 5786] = -1.1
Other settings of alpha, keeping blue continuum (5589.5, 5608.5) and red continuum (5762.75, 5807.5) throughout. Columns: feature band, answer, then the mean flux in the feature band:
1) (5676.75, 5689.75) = 0.01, 15.7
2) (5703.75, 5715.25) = -0.07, 17.6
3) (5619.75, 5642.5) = 0.03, 14.1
